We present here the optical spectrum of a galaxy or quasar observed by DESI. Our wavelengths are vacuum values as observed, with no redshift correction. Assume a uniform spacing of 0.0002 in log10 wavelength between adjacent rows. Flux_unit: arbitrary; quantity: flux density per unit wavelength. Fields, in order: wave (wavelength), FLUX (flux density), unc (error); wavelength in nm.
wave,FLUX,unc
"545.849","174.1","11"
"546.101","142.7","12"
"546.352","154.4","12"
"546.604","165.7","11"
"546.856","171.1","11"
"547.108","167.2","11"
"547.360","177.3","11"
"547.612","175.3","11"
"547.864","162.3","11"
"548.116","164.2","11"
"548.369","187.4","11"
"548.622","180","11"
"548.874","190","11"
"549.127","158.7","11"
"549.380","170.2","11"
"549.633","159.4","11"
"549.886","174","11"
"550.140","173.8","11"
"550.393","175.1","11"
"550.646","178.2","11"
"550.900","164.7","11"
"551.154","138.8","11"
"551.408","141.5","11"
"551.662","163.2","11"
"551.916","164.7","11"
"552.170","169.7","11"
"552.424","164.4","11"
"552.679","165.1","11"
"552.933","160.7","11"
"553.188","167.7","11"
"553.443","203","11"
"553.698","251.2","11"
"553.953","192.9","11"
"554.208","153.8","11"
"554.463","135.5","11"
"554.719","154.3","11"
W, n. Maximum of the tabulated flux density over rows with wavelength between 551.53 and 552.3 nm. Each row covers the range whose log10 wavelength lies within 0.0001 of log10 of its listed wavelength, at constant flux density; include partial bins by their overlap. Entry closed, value 169.7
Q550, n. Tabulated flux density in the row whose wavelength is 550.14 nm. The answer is 173.8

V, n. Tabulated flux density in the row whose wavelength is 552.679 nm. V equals 165.1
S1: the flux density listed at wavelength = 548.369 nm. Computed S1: 187.4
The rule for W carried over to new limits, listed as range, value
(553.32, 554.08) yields 251.2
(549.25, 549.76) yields 170.2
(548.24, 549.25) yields 190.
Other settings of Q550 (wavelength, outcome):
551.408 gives 141.5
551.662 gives 163.2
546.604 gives 165.7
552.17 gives 169.7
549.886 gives 174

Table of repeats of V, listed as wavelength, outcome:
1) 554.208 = 153.8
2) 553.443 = 203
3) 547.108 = 167.2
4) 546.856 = 171.1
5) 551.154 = 138.8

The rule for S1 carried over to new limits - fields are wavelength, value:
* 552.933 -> 160.7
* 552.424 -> 164.4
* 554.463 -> 135.5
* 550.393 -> 175.1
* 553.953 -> 192.9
